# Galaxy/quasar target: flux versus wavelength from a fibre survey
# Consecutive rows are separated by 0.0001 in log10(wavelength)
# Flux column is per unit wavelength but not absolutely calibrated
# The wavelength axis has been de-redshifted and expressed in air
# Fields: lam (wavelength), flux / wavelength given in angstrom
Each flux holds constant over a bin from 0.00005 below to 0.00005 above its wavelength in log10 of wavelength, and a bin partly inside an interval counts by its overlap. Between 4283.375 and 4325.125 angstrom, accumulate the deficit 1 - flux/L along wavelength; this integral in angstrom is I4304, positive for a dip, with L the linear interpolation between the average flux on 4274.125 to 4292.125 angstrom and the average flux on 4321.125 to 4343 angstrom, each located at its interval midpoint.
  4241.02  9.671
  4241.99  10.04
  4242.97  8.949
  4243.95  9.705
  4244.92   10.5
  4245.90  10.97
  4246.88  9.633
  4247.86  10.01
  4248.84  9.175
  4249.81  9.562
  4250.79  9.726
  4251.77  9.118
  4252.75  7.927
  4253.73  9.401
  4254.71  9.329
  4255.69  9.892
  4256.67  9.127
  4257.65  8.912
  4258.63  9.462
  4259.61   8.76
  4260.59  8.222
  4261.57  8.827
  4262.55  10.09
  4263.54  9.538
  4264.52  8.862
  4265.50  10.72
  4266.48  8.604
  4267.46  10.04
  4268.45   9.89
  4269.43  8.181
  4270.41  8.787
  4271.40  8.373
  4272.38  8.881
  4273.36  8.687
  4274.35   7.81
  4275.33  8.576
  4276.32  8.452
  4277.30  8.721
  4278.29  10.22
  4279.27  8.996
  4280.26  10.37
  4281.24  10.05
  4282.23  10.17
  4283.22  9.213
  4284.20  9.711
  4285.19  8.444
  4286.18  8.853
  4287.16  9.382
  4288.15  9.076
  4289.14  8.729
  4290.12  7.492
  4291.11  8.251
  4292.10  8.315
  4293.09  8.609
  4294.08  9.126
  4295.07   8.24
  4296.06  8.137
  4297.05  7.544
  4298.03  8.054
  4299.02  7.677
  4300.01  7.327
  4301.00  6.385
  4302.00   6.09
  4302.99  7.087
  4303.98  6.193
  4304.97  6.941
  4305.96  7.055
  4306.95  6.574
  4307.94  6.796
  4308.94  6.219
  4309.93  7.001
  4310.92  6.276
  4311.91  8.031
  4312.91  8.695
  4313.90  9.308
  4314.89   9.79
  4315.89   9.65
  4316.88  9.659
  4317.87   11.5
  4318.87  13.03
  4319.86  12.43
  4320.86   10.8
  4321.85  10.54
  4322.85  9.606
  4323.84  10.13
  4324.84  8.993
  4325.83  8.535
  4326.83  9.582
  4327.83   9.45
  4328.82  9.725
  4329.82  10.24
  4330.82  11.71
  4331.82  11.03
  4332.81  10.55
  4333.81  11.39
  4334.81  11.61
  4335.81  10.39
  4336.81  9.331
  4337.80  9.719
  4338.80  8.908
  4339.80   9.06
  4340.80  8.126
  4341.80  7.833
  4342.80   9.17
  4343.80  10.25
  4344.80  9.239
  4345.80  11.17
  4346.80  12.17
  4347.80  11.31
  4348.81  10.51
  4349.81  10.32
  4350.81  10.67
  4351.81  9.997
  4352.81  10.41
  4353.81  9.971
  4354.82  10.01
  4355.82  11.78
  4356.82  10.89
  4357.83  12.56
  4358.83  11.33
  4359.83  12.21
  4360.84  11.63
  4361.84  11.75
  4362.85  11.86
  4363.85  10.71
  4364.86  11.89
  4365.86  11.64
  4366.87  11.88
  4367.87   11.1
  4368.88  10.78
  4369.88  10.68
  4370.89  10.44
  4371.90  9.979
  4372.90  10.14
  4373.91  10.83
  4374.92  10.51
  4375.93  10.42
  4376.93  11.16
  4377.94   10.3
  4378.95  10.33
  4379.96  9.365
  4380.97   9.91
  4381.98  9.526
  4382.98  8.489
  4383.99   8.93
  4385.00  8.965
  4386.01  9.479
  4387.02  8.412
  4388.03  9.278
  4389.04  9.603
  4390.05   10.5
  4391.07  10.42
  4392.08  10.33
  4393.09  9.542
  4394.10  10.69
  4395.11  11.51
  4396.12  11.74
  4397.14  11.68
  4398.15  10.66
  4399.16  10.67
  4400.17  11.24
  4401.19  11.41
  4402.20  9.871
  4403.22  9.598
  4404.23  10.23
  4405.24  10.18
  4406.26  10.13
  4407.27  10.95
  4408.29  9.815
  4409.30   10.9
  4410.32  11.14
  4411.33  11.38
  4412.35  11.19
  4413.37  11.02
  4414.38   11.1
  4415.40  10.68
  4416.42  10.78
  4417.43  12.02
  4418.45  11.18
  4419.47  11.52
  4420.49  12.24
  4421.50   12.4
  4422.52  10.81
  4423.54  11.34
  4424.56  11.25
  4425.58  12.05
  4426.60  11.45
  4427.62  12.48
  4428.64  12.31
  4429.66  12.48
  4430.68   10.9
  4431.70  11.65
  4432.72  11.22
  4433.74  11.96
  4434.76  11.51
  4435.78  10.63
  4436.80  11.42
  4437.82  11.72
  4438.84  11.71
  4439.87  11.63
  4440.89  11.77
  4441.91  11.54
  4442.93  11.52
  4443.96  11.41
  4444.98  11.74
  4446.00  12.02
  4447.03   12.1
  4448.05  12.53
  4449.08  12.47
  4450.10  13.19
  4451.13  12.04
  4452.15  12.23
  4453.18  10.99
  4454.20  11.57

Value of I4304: 3.81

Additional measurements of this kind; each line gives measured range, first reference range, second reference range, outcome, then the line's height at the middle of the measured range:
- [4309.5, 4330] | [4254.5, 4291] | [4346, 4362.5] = 1.2 angstrom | 10.3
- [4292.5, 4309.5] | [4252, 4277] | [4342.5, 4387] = 4.0 angstrom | 9.59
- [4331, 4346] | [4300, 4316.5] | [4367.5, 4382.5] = -2.0 angstrom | 8.74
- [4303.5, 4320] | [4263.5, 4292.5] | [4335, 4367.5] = 2.2 angstrom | 9.76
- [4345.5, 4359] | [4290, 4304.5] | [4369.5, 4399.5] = -2.5 angstrom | 9.22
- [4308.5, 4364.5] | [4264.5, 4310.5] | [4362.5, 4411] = -4.7 angstrom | 9.37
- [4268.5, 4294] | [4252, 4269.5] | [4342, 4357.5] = 1.6 angstrom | 9.52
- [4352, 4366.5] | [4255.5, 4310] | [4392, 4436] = -1.8 angstrom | 10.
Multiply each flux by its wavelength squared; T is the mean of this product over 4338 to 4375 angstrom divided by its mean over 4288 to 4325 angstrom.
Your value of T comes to 1.3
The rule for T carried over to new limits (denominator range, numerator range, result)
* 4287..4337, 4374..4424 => 1.23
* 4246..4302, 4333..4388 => 1.21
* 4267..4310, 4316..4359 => 1.28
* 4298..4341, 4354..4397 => 1.20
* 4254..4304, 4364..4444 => 1.32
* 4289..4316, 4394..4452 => 1.57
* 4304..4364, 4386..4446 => 1.16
